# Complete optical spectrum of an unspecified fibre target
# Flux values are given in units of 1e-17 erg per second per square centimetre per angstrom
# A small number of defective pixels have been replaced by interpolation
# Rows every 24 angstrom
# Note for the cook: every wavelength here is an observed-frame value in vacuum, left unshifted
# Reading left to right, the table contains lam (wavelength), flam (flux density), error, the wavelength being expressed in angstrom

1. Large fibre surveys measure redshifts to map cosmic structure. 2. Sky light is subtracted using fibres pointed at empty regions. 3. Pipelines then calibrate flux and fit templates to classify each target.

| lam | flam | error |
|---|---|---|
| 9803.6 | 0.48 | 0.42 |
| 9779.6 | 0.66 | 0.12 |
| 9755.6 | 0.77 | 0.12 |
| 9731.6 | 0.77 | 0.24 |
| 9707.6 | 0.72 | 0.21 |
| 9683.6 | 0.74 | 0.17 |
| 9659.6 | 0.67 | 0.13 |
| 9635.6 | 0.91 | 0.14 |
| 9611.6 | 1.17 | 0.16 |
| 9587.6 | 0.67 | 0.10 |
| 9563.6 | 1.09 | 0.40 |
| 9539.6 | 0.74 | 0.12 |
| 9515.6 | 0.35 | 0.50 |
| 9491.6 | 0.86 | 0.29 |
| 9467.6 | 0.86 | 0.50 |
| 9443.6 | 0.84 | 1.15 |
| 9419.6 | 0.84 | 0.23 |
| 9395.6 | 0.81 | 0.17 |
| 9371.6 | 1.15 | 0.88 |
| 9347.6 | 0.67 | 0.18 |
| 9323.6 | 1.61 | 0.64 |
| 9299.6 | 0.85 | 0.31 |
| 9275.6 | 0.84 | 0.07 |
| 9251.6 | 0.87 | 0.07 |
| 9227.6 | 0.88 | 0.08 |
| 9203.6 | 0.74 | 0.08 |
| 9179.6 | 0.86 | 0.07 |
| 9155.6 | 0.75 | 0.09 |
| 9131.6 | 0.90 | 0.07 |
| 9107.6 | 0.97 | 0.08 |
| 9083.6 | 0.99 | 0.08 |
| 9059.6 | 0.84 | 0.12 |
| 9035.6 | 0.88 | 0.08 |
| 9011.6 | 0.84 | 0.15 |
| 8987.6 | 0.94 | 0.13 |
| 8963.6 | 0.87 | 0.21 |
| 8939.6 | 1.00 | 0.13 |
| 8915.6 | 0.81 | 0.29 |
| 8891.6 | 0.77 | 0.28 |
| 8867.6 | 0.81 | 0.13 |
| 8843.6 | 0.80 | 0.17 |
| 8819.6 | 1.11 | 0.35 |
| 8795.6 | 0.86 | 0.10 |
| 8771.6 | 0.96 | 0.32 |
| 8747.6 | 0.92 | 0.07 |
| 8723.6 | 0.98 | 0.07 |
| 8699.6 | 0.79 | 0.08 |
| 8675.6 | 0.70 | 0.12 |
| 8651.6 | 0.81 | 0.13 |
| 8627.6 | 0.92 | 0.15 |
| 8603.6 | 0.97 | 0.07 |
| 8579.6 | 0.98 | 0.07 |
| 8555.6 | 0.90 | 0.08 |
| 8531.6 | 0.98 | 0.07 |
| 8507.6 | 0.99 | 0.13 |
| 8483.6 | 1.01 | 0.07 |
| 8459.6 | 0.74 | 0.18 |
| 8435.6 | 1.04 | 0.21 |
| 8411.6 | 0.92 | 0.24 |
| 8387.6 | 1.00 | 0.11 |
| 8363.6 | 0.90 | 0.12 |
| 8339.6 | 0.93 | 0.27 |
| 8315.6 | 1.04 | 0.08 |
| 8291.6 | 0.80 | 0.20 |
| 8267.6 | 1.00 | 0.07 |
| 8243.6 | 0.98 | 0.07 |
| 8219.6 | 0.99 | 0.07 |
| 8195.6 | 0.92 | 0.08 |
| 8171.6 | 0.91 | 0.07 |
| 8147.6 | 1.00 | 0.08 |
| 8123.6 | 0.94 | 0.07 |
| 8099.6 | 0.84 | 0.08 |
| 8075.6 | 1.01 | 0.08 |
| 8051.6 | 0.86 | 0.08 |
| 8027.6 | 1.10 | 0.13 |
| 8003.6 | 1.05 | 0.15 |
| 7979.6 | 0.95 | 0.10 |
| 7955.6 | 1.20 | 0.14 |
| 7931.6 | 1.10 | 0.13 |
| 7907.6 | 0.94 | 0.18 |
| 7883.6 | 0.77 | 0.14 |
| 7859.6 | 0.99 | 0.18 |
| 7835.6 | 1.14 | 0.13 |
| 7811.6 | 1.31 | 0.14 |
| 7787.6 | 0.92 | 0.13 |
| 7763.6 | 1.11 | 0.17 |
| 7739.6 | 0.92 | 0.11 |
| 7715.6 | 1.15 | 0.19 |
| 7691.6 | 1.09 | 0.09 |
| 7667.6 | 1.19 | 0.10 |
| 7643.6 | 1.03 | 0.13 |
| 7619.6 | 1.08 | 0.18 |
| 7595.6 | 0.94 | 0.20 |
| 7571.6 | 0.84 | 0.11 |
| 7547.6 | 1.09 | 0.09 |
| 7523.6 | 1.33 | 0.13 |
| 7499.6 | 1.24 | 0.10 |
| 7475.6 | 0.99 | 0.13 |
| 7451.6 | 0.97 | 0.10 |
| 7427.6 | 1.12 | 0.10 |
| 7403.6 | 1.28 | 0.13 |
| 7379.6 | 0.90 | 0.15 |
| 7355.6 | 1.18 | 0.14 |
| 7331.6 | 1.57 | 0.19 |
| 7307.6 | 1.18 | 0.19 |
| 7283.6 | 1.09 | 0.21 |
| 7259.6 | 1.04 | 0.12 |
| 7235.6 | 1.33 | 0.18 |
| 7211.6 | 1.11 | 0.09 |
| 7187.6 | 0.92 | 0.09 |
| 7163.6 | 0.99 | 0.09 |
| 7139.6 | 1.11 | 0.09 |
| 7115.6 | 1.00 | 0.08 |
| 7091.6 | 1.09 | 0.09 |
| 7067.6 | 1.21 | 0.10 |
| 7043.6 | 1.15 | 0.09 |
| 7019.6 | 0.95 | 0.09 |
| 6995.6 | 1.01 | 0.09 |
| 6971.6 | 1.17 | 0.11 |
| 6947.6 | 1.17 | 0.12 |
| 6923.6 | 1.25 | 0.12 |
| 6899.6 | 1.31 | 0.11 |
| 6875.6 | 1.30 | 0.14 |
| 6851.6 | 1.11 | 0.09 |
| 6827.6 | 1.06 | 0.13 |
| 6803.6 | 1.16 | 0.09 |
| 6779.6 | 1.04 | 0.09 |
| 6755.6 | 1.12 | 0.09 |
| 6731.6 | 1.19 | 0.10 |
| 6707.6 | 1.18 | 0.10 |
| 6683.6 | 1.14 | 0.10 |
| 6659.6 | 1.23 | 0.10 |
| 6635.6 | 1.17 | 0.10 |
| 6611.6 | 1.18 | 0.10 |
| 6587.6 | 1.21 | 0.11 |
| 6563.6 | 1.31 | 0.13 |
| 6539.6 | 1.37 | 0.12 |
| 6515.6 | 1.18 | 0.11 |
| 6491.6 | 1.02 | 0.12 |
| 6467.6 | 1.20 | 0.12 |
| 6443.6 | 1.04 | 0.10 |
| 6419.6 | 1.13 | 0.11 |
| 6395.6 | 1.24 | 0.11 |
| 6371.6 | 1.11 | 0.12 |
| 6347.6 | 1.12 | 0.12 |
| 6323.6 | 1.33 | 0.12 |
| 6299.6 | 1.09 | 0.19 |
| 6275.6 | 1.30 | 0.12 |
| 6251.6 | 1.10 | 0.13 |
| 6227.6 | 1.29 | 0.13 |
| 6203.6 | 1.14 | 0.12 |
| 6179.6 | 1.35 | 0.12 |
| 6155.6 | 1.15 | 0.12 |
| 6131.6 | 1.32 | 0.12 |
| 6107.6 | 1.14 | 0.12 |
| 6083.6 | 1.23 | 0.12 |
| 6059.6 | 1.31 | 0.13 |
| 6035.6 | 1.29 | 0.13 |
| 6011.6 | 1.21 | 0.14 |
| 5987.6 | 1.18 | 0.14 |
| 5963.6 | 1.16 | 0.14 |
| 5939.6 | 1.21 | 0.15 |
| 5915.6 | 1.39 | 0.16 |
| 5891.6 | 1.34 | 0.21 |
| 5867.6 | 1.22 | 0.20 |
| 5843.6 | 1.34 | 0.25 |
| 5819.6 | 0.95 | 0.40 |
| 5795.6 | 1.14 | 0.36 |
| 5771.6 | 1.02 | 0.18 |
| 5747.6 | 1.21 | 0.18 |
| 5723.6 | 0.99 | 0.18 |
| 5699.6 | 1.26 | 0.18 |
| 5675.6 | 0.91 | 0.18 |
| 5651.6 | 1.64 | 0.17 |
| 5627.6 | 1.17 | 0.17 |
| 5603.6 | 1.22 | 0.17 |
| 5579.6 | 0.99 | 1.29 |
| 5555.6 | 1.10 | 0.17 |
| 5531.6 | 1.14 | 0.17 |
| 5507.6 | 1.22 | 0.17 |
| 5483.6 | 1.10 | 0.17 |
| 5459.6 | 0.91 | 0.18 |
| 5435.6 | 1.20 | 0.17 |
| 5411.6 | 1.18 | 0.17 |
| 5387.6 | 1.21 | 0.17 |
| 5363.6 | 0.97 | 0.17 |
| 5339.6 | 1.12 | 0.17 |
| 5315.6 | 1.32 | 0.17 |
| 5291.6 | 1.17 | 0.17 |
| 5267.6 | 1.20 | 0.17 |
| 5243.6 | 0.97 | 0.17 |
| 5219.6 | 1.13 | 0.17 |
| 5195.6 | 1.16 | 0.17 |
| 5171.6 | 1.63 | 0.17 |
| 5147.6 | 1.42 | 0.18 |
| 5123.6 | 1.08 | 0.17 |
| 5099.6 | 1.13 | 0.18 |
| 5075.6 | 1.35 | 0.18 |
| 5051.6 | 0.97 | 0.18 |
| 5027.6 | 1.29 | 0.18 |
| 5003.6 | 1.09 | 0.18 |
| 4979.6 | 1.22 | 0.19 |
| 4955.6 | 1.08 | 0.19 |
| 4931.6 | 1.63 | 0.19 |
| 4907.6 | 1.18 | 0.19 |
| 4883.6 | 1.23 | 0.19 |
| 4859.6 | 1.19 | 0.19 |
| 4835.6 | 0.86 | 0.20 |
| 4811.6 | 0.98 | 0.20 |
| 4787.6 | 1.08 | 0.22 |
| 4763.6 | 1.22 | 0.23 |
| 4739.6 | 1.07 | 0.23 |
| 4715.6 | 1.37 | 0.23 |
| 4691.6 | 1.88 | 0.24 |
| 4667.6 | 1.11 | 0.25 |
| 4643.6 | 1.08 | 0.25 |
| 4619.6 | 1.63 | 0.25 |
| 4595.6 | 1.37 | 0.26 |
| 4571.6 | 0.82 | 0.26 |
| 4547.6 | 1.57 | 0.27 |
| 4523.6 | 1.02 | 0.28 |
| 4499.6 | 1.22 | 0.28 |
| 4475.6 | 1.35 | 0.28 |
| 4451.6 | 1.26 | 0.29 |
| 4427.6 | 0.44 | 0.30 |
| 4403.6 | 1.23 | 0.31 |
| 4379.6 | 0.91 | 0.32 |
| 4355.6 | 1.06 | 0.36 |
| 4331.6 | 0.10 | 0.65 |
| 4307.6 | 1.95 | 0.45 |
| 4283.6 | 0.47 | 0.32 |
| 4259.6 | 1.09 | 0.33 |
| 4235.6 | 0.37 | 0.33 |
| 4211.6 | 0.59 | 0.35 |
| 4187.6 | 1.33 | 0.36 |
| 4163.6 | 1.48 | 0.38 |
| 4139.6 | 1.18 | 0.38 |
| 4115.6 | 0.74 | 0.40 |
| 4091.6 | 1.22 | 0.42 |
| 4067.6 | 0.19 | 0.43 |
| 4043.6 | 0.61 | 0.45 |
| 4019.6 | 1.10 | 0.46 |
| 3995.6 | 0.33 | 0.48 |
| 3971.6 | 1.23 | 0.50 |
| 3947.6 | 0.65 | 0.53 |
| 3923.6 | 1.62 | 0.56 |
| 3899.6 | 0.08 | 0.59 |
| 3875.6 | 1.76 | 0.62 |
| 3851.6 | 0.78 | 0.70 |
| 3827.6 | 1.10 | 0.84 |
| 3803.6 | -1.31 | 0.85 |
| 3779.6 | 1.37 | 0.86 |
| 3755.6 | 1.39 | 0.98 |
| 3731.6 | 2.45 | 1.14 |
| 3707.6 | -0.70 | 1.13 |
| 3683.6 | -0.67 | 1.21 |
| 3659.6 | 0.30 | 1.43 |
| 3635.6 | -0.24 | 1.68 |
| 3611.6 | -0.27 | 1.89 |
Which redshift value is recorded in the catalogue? 0.116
